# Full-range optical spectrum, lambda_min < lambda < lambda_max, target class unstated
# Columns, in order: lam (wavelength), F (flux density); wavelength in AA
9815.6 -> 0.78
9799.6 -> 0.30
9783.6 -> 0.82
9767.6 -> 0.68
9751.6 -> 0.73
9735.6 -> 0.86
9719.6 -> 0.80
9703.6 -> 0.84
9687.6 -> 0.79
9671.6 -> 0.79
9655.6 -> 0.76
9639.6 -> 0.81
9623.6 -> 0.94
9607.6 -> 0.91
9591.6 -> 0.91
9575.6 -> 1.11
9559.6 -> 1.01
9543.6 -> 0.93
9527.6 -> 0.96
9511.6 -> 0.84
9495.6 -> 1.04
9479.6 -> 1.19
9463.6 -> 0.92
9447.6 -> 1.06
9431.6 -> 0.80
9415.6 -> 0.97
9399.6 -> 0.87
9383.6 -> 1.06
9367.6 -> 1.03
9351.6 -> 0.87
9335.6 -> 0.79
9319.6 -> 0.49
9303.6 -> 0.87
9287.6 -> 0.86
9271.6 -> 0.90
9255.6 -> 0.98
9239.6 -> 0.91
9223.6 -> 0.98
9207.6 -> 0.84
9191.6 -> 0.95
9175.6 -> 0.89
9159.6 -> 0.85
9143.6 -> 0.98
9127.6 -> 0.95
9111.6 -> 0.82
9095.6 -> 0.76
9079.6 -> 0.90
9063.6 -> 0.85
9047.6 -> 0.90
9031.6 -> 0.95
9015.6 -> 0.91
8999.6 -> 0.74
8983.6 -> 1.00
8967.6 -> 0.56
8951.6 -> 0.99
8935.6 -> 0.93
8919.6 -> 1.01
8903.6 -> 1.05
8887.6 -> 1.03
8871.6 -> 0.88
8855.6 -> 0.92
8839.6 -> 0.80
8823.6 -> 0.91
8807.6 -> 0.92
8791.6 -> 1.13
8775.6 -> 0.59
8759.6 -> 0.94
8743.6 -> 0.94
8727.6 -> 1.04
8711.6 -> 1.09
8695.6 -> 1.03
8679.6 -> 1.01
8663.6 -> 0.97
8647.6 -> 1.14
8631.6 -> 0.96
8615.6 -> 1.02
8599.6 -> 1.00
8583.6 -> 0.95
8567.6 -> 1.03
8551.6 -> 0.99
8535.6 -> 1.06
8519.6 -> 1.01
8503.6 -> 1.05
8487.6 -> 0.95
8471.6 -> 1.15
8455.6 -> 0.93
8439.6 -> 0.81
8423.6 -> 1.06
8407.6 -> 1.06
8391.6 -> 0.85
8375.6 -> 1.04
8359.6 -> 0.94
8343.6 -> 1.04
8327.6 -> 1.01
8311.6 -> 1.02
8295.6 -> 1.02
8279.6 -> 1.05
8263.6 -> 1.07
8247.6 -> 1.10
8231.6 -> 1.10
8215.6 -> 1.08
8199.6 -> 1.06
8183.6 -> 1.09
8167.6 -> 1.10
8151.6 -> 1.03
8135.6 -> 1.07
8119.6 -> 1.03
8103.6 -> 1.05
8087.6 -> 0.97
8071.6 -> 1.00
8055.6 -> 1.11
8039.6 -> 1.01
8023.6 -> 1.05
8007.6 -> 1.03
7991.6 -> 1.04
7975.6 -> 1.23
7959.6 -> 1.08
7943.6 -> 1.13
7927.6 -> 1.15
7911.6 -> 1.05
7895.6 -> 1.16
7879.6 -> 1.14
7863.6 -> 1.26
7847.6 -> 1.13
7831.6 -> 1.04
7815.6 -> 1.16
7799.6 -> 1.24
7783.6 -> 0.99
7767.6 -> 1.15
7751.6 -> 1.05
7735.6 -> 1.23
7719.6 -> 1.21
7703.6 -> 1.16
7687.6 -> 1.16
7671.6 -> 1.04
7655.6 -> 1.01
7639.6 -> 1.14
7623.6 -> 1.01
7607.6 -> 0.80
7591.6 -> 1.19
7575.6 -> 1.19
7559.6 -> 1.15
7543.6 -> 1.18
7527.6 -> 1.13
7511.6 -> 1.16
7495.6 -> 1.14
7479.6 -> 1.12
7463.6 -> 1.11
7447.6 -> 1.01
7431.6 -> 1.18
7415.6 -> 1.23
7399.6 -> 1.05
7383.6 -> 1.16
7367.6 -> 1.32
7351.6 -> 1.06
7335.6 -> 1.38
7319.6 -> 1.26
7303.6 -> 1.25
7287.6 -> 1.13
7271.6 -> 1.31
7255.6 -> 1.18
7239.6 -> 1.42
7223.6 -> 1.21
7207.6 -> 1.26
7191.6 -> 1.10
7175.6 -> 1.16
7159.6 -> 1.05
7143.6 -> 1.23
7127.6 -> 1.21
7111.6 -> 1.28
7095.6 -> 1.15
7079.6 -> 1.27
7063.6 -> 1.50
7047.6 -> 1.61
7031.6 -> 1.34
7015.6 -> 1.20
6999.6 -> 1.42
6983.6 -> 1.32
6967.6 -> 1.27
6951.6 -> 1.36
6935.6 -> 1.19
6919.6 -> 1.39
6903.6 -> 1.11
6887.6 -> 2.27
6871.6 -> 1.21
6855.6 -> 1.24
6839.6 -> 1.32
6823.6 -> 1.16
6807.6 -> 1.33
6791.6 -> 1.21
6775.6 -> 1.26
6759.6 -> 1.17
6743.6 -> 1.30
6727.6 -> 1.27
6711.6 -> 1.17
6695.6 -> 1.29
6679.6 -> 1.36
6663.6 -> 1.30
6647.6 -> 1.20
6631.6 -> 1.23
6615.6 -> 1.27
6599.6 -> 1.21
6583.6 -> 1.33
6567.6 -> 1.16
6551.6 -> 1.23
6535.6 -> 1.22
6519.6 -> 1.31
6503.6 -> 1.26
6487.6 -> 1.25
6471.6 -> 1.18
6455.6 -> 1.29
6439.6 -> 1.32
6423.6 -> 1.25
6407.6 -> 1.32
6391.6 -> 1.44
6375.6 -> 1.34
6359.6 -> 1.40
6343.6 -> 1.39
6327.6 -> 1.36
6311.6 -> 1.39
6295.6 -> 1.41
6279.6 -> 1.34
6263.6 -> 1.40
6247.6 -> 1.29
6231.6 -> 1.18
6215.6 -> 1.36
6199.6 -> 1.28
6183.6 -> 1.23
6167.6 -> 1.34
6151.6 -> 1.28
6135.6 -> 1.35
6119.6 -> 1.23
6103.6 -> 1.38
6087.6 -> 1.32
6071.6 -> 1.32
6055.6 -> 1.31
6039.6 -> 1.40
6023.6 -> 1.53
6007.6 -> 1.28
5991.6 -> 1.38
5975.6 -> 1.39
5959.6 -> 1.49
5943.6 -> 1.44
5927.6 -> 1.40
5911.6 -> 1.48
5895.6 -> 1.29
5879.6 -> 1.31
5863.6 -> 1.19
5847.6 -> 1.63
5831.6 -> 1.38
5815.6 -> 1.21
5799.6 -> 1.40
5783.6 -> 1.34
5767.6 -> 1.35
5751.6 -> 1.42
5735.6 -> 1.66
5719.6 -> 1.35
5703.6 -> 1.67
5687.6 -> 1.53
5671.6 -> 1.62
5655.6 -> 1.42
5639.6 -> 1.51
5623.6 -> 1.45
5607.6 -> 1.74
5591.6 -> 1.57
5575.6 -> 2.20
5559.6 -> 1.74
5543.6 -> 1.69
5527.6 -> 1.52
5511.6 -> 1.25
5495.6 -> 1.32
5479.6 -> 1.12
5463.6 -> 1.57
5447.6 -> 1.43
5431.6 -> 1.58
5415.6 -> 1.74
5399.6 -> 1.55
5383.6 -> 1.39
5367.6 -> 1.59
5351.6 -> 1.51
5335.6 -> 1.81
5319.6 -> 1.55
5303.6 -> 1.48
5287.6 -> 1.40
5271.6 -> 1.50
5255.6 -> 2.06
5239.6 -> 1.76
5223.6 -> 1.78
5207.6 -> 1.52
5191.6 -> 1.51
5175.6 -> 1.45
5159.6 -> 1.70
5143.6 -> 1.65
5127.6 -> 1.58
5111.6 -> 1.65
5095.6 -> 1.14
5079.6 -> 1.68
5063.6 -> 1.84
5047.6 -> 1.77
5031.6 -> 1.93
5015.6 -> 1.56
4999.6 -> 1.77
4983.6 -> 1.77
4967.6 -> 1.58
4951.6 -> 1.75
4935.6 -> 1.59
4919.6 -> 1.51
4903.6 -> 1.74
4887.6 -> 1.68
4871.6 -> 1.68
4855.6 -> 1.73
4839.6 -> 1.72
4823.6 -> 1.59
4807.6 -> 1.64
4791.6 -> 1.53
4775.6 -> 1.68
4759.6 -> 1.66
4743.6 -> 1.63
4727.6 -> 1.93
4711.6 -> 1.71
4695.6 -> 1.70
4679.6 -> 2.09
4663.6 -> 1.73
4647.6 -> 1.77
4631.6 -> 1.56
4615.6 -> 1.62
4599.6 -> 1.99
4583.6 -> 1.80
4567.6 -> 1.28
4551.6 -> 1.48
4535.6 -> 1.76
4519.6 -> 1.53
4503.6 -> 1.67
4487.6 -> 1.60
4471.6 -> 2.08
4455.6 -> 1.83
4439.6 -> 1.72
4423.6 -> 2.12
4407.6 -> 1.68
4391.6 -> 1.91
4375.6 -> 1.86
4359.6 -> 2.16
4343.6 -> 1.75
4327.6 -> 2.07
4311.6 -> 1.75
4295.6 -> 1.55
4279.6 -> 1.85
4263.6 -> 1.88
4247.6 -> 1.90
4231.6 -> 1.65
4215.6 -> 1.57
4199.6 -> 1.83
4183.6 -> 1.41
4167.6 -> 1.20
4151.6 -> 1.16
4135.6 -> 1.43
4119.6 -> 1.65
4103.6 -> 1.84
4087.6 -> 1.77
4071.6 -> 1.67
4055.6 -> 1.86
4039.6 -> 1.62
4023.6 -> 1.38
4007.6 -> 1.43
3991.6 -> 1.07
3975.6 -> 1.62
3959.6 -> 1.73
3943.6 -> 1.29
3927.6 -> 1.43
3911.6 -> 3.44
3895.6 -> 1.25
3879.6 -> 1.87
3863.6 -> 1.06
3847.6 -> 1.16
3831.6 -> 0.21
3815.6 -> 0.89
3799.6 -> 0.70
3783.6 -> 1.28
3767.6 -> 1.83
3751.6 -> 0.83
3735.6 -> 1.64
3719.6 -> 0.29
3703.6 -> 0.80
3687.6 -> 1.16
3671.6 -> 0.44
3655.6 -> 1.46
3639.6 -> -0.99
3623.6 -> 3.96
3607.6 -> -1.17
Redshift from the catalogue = 0.050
